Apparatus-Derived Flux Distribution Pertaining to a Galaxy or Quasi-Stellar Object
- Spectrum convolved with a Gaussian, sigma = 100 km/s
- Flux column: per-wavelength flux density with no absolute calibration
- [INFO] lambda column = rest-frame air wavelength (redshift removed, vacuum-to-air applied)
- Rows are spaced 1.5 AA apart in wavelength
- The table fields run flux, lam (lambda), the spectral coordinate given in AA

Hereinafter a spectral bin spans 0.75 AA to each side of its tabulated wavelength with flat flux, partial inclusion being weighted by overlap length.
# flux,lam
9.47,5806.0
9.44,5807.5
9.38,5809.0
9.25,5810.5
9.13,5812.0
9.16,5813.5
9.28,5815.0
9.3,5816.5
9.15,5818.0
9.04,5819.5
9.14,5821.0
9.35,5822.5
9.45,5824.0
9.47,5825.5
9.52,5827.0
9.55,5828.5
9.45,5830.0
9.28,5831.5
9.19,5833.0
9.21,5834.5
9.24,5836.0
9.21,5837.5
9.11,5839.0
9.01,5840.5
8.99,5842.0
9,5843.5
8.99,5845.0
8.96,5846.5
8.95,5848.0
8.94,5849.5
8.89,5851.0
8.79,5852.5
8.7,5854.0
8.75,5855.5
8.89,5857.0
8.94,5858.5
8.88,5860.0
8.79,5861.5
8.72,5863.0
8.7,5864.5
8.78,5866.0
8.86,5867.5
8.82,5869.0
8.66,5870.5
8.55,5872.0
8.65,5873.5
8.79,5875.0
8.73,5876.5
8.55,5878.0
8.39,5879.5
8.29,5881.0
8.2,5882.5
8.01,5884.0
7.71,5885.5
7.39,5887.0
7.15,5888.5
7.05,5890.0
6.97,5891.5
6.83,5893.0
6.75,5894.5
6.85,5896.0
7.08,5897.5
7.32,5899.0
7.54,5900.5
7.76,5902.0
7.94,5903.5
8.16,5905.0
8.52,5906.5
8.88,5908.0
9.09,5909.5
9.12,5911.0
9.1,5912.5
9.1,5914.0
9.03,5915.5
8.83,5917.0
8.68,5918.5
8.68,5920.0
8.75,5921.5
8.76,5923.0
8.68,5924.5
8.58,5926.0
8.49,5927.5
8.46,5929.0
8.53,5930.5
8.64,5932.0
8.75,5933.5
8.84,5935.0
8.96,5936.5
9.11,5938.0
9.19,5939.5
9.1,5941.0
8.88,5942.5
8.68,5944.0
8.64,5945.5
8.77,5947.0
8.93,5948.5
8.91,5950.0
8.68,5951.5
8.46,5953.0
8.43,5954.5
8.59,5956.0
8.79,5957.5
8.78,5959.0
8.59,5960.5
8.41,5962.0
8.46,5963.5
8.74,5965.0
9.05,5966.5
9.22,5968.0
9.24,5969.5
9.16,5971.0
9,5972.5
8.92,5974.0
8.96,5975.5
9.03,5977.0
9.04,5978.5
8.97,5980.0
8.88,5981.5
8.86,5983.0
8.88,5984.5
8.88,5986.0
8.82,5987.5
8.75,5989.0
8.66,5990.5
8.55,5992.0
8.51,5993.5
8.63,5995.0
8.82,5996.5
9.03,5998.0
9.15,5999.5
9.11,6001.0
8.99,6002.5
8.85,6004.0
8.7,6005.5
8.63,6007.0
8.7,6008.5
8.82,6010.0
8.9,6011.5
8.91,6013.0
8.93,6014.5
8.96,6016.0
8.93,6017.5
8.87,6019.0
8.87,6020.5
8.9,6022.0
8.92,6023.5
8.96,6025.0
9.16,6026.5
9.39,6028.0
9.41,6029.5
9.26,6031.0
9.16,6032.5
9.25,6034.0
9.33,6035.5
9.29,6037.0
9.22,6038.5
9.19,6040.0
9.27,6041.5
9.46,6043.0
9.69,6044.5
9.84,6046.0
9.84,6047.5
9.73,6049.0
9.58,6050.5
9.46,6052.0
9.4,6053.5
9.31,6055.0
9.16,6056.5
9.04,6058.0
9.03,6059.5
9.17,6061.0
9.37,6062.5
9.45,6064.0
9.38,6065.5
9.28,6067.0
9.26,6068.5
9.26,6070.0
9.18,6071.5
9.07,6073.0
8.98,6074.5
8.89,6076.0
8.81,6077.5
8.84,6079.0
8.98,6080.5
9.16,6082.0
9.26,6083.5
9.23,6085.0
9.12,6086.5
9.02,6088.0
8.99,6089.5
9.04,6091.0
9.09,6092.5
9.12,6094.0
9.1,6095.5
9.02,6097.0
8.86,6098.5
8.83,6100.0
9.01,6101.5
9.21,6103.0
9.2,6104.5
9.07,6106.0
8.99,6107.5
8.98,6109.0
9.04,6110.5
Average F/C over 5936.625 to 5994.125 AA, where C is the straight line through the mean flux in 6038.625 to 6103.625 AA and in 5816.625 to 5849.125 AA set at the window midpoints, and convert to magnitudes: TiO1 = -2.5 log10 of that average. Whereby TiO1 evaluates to 0.05 mag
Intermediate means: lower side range 9.2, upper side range 9.21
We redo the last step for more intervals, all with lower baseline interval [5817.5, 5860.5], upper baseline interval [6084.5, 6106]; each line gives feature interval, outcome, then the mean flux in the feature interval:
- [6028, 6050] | -0.04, 9.42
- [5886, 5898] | 0.28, 7.02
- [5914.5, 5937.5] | 0.05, 8.72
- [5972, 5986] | 0.02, 8.94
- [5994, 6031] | 0.02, 8.94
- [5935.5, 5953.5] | 0.03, 8.86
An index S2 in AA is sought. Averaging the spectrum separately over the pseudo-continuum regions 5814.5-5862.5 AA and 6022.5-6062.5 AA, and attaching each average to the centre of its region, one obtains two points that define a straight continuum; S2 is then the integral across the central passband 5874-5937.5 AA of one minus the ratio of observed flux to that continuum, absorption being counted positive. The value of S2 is 6.5 AA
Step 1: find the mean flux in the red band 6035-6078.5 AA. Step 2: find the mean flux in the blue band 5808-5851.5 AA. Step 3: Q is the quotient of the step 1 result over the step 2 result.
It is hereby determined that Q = 1.0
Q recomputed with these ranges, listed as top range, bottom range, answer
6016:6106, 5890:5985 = 1.07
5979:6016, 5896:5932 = 1.05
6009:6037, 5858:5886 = 1.05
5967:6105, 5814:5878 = 1.01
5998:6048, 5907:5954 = 1.03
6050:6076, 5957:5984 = 1.04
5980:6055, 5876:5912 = 1.16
